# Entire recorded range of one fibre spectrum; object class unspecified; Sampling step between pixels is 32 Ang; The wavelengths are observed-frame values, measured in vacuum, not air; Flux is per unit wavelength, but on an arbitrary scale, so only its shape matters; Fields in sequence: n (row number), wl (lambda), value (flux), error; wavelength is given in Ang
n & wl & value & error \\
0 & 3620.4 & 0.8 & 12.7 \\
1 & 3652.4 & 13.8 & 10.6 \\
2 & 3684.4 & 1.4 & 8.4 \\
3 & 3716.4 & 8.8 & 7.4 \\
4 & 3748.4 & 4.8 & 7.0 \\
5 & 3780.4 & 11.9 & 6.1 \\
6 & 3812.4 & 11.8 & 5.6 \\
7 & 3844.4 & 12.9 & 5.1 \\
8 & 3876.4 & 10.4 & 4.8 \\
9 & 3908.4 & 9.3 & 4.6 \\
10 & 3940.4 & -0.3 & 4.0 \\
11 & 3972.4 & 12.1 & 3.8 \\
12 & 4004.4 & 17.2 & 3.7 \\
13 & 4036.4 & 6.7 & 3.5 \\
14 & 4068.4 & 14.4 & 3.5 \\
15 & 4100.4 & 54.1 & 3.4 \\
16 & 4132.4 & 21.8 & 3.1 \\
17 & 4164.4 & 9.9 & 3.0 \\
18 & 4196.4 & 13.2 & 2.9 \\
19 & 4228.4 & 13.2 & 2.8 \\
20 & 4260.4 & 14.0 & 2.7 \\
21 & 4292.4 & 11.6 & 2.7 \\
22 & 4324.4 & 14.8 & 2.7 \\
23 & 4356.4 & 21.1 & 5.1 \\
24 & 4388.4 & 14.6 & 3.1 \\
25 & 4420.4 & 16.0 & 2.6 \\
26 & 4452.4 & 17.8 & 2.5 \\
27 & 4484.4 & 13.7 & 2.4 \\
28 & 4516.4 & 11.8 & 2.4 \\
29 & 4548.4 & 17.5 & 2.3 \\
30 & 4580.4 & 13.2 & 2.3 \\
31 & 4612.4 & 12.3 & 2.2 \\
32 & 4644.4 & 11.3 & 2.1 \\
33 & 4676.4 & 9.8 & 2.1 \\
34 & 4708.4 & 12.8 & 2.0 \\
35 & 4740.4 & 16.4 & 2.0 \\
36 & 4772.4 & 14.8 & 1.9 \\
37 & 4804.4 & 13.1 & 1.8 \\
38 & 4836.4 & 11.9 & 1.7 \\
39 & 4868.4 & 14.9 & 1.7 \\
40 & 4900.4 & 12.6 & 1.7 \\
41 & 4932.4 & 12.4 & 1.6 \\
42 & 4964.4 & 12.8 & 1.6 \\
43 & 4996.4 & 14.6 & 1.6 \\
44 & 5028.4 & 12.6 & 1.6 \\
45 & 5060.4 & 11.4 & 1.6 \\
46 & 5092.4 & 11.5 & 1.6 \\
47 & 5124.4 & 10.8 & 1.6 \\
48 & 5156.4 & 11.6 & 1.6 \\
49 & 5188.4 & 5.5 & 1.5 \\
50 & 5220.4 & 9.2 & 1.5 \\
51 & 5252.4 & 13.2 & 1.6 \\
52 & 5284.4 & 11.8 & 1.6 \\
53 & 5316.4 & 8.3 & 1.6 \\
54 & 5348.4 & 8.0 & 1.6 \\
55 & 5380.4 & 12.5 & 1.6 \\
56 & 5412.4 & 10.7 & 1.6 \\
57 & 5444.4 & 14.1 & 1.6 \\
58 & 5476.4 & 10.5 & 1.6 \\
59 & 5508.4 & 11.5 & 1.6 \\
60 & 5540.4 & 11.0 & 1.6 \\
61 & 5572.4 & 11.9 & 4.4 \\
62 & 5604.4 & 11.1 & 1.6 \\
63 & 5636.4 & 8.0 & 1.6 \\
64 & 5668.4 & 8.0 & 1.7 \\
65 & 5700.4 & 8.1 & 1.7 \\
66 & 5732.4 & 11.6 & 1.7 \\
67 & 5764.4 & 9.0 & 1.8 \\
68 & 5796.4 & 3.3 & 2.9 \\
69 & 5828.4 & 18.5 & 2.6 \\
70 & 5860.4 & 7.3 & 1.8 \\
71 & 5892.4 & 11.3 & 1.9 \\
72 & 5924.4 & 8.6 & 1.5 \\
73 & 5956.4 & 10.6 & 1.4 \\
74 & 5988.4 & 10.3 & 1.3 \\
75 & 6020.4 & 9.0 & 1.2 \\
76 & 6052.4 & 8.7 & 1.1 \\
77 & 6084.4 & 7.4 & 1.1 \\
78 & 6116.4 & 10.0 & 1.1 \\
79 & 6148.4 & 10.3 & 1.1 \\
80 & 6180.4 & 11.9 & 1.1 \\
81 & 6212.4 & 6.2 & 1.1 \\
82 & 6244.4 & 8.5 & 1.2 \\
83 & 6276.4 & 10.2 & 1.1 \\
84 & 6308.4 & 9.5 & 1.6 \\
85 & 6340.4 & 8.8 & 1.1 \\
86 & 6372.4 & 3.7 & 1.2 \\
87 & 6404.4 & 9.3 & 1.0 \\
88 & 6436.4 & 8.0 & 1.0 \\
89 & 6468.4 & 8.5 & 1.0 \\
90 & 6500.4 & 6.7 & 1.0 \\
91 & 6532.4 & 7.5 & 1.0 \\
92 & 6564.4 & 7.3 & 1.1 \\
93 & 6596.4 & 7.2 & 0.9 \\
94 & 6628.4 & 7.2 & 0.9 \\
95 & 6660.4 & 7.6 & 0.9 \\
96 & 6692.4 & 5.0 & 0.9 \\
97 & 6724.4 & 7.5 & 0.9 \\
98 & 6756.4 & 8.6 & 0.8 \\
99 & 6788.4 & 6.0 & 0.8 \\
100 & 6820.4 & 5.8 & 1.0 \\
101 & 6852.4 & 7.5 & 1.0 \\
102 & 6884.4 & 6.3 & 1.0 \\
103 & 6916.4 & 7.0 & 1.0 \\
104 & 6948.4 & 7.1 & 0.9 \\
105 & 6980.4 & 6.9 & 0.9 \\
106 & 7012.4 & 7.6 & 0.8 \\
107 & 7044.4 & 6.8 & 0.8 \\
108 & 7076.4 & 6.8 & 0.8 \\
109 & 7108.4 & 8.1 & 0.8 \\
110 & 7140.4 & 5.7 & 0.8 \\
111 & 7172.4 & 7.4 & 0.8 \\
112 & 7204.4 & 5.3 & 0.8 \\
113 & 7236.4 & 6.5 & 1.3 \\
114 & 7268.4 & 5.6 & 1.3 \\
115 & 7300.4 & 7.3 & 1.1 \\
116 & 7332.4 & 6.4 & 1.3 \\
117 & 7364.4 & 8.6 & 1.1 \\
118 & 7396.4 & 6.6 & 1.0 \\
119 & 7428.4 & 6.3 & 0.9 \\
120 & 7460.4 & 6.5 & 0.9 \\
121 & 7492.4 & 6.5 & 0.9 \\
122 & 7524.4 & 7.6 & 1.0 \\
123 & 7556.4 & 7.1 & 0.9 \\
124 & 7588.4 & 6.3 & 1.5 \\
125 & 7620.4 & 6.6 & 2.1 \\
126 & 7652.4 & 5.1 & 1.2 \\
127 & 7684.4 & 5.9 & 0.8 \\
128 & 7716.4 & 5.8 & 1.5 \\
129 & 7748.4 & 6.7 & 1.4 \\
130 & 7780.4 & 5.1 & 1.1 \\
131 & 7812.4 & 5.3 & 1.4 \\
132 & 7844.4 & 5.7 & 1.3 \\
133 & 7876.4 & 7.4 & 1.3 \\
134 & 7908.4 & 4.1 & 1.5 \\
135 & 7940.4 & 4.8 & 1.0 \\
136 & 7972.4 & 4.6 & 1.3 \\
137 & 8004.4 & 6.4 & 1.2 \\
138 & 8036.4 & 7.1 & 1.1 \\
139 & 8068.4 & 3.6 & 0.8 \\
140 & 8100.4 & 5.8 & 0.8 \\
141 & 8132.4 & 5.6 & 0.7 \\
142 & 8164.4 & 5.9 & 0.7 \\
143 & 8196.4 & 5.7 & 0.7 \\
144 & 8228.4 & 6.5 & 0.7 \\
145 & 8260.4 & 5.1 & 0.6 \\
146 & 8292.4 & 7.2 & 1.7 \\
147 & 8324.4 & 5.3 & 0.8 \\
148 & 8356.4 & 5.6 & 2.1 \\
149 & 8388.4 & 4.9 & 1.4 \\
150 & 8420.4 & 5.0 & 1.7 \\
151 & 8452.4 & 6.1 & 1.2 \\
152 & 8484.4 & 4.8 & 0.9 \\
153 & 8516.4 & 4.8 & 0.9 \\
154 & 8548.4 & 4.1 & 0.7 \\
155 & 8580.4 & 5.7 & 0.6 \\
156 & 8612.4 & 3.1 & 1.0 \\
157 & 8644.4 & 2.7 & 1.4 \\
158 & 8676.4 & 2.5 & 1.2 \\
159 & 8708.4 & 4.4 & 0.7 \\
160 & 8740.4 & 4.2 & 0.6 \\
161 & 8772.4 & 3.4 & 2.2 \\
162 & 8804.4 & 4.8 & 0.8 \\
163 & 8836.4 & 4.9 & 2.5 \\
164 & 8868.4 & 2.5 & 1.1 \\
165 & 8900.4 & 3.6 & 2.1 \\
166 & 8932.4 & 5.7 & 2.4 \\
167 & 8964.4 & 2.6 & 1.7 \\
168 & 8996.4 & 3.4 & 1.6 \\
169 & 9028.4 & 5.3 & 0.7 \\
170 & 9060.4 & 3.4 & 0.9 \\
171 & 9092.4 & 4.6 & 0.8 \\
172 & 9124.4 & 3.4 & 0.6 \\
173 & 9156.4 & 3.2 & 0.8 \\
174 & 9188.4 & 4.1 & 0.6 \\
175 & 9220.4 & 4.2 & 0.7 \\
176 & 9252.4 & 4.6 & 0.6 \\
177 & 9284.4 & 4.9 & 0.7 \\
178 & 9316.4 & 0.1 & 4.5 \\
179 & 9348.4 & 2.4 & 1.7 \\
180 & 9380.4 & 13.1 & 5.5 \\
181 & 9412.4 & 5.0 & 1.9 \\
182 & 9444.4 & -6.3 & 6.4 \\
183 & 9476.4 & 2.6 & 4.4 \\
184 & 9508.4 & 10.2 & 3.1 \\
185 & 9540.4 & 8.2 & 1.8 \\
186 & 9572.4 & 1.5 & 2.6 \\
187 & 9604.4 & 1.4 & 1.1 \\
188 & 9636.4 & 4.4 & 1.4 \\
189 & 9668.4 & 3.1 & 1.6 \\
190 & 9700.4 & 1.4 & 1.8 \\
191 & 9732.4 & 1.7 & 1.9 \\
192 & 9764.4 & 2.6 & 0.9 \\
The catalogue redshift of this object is 0.02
